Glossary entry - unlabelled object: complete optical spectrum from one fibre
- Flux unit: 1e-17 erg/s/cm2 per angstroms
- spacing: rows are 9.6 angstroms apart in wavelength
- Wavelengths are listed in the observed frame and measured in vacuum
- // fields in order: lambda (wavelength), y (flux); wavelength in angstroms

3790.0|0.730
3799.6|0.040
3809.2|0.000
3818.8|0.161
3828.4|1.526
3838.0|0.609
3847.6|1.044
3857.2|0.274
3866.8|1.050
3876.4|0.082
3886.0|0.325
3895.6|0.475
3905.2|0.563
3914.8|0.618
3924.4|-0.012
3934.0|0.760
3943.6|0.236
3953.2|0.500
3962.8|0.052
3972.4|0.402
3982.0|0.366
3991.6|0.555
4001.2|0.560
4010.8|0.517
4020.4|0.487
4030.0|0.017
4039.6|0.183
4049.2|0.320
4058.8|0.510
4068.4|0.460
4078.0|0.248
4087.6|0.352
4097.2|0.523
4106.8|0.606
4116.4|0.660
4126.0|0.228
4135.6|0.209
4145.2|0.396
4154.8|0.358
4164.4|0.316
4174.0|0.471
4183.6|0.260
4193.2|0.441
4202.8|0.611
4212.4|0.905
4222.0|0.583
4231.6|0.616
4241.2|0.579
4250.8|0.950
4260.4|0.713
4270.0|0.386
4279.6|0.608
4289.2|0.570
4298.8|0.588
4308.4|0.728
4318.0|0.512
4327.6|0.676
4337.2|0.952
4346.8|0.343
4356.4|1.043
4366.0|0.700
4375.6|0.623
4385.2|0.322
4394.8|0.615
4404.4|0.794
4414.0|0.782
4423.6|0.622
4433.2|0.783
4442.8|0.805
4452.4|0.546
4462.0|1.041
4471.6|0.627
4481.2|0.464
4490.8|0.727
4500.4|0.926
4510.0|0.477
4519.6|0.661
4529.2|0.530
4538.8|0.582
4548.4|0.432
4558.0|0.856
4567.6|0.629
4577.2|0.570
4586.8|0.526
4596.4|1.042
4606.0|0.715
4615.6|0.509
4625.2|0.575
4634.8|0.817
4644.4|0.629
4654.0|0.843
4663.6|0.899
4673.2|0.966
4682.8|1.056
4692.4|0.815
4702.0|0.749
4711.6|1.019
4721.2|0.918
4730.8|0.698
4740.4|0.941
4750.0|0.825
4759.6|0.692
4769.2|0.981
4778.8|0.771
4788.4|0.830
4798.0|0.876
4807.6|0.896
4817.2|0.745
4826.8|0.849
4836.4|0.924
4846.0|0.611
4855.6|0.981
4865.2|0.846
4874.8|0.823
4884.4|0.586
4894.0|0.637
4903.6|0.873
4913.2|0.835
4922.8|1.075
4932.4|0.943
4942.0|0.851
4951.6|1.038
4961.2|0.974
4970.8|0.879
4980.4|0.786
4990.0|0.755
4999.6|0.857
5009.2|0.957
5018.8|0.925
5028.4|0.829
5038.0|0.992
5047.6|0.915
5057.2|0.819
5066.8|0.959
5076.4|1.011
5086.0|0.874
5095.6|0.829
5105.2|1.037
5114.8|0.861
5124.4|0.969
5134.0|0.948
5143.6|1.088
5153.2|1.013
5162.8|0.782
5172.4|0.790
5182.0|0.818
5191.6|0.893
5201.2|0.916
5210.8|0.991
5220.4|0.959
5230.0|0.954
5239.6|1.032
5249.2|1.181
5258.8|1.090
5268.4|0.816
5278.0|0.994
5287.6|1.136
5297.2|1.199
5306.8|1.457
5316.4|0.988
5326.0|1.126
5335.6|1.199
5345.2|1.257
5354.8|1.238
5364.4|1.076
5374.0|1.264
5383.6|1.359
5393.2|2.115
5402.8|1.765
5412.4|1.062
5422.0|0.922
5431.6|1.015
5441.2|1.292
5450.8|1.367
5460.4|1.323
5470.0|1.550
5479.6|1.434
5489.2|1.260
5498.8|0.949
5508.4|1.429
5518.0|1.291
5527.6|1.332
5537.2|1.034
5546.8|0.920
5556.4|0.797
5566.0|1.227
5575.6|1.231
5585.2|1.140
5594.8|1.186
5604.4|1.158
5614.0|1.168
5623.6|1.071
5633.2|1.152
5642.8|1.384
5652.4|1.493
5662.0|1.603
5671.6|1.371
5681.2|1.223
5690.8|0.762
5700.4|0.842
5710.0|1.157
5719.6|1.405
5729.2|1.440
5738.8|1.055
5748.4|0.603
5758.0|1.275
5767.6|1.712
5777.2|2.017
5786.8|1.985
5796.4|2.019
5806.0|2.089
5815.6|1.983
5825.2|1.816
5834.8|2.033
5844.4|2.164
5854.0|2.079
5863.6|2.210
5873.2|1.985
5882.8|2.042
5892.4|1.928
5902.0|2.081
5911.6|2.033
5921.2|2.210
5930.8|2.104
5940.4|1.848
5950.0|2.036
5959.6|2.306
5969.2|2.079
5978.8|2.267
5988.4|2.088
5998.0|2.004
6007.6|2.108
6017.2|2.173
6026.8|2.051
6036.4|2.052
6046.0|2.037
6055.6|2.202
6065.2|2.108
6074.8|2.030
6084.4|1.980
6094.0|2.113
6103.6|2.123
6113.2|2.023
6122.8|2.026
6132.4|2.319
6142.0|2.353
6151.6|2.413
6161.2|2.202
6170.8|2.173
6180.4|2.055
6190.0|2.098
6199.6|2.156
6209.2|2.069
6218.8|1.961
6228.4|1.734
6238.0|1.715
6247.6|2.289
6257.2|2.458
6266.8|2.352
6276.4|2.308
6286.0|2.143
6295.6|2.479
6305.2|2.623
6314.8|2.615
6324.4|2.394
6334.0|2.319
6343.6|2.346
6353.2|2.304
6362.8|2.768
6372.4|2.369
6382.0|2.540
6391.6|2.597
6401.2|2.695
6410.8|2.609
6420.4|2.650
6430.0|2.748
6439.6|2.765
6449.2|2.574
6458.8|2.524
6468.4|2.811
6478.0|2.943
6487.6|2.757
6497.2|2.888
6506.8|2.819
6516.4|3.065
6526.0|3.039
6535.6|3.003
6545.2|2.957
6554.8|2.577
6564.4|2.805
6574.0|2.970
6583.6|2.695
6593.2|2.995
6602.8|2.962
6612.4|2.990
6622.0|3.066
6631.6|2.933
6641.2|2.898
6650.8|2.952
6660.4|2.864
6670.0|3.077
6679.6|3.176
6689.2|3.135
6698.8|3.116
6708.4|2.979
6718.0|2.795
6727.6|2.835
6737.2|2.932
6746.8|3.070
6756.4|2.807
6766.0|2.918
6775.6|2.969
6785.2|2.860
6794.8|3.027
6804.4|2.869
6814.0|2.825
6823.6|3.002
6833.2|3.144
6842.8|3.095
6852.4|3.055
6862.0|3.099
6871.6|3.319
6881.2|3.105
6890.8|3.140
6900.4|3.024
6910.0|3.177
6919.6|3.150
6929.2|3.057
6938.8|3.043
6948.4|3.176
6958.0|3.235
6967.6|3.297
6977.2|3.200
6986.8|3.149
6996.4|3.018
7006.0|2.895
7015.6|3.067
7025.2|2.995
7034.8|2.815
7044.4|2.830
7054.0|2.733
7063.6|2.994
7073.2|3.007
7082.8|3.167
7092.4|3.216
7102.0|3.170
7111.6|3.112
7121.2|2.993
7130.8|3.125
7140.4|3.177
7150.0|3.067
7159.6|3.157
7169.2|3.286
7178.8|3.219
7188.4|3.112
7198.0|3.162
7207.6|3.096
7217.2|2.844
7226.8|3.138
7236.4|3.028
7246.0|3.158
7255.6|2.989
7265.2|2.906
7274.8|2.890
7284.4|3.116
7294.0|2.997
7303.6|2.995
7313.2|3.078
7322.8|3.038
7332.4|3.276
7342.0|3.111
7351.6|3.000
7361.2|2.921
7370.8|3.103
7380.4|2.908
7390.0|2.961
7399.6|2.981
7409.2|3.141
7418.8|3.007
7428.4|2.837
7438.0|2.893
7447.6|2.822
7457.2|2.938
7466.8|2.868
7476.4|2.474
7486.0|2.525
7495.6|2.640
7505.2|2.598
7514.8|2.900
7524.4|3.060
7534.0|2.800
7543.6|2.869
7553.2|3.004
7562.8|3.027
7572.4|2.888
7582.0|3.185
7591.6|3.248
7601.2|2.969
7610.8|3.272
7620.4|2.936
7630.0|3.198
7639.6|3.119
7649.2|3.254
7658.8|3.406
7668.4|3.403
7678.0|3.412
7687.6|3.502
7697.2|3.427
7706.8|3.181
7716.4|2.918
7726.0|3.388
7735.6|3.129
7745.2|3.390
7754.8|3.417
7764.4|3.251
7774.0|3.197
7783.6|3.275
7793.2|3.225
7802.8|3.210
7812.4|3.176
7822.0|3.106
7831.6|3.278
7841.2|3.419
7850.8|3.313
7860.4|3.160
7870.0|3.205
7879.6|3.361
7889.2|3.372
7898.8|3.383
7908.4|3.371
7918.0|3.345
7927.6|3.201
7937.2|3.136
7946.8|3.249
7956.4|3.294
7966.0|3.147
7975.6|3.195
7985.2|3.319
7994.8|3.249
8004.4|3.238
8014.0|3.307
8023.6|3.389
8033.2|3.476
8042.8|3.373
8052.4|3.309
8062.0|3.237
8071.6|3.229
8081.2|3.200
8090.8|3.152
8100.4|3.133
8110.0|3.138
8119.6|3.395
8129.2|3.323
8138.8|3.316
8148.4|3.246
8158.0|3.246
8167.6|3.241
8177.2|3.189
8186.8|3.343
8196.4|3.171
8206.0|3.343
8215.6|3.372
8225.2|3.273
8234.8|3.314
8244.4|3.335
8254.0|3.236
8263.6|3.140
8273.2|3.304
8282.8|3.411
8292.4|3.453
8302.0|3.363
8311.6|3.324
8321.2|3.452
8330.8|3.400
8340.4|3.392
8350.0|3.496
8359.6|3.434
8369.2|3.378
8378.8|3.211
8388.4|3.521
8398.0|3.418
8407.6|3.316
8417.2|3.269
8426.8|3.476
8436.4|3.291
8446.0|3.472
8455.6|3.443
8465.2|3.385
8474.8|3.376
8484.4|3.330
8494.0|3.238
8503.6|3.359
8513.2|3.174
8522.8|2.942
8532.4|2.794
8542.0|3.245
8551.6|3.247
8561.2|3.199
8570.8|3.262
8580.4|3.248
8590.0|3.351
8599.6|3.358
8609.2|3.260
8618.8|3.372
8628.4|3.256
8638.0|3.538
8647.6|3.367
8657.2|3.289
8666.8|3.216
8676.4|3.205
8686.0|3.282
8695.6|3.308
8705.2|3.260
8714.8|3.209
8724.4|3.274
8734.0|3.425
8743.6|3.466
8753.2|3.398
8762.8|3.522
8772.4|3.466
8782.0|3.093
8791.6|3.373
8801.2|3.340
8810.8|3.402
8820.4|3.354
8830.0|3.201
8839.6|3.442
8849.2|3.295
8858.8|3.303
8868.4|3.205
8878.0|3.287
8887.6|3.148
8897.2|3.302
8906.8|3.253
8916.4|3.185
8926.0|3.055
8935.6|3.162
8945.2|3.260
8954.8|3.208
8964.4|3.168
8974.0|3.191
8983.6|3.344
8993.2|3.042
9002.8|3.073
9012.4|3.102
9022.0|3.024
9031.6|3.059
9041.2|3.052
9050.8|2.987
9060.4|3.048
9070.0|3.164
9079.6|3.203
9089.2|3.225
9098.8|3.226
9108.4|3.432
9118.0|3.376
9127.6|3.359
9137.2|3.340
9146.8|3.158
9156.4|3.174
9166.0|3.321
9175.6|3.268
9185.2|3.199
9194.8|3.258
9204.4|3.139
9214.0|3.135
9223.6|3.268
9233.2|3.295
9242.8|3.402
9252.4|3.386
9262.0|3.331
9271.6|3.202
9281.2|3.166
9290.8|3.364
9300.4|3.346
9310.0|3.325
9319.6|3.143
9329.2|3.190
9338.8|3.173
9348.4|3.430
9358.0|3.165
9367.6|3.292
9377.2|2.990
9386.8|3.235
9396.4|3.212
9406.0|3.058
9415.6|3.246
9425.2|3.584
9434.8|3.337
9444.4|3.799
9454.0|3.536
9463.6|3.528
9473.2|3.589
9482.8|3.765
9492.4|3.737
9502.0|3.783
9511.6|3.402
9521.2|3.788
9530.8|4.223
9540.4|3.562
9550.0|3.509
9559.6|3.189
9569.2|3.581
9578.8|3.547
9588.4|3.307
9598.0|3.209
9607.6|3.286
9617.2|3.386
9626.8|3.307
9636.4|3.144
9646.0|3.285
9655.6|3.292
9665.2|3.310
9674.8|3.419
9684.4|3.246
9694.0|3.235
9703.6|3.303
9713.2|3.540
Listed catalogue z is 0.447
